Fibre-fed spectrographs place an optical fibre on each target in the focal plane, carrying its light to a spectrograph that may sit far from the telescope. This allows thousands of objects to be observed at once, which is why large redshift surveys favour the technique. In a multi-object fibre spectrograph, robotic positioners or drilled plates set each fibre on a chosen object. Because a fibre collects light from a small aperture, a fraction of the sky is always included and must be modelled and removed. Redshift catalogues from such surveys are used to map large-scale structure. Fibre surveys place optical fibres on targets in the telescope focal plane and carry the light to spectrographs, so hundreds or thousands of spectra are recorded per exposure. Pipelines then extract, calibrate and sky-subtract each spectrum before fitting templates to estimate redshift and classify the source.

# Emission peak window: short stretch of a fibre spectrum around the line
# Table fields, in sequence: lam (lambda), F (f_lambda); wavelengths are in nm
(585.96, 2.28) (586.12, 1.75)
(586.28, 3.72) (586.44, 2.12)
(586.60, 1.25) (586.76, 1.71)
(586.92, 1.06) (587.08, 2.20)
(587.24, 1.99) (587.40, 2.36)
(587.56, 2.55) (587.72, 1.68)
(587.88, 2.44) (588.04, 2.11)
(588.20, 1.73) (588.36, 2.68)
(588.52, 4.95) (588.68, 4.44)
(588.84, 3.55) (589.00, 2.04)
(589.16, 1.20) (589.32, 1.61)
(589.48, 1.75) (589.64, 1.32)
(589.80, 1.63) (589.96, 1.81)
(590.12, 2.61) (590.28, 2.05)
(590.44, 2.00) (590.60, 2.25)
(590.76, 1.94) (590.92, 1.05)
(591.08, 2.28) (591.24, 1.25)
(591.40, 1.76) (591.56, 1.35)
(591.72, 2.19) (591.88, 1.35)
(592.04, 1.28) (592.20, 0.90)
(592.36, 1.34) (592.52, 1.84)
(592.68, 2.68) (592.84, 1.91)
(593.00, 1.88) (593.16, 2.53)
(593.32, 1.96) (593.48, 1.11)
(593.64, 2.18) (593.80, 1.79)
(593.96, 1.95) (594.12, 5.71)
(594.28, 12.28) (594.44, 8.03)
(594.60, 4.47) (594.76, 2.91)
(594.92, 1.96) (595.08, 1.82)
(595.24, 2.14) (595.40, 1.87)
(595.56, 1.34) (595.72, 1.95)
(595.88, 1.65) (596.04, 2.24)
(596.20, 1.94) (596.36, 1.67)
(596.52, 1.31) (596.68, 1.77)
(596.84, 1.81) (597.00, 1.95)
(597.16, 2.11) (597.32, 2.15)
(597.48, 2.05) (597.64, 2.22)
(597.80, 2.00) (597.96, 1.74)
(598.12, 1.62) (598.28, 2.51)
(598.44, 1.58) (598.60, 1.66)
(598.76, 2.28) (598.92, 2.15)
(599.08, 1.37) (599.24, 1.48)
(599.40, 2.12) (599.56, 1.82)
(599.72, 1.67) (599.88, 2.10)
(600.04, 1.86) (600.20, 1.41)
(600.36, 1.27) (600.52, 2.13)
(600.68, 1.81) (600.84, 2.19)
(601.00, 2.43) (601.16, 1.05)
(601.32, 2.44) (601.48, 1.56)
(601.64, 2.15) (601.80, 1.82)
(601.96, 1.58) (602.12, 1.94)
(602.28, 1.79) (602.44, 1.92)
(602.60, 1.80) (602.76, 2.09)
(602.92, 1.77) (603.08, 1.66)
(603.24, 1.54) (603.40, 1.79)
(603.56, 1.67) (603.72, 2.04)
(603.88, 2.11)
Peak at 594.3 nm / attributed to [O III]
